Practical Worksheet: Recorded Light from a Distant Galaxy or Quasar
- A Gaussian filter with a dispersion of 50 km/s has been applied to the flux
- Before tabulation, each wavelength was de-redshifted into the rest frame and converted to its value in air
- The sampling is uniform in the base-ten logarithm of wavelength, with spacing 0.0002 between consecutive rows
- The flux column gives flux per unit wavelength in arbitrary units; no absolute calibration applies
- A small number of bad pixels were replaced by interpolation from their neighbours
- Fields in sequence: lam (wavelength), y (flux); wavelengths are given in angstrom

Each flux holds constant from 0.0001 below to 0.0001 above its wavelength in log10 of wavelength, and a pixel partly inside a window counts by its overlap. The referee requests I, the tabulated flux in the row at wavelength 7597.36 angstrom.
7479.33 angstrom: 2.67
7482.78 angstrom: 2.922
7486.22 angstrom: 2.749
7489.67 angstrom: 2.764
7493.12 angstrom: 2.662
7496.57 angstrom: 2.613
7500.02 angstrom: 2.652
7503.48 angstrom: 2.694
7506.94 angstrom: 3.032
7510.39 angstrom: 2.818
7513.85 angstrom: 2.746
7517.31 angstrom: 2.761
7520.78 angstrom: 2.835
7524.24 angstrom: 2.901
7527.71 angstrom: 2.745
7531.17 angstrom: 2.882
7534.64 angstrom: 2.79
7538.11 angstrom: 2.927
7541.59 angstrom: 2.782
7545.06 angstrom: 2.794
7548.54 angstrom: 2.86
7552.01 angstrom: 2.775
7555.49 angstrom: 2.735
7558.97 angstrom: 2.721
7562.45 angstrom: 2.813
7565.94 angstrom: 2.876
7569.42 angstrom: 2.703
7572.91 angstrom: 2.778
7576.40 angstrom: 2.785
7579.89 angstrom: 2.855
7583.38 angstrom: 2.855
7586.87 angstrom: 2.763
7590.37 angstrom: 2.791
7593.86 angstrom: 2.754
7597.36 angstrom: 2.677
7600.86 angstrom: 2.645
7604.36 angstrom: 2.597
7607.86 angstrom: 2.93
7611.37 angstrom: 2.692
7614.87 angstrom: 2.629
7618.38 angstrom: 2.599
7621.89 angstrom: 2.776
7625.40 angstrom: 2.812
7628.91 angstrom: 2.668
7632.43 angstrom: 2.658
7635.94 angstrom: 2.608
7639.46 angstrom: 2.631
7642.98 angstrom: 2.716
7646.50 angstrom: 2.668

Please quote 2.677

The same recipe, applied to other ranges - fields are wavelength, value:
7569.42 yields 2.703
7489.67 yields 2.764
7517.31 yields 2.761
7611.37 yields 2.692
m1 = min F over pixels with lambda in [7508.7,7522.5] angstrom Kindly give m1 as 2.746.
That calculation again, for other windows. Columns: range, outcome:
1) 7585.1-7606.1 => 2.597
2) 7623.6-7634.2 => 2.658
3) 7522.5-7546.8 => 2.745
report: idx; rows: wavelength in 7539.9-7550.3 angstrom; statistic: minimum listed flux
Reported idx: 2.782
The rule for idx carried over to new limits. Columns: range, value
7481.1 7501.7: 2.613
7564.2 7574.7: 2.703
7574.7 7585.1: 2.785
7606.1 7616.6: 2.629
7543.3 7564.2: 2.721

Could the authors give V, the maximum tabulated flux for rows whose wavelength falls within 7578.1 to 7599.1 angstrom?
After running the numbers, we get 2.855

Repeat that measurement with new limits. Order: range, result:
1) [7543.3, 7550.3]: 2.86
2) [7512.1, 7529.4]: 2.901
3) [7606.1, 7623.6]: 2.93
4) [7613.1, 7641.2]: 2.812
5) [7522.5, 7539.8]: 2.927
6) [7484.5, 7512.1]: 3.032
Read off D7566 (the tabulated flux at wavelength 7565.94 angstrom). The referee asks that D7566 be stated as 2.876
